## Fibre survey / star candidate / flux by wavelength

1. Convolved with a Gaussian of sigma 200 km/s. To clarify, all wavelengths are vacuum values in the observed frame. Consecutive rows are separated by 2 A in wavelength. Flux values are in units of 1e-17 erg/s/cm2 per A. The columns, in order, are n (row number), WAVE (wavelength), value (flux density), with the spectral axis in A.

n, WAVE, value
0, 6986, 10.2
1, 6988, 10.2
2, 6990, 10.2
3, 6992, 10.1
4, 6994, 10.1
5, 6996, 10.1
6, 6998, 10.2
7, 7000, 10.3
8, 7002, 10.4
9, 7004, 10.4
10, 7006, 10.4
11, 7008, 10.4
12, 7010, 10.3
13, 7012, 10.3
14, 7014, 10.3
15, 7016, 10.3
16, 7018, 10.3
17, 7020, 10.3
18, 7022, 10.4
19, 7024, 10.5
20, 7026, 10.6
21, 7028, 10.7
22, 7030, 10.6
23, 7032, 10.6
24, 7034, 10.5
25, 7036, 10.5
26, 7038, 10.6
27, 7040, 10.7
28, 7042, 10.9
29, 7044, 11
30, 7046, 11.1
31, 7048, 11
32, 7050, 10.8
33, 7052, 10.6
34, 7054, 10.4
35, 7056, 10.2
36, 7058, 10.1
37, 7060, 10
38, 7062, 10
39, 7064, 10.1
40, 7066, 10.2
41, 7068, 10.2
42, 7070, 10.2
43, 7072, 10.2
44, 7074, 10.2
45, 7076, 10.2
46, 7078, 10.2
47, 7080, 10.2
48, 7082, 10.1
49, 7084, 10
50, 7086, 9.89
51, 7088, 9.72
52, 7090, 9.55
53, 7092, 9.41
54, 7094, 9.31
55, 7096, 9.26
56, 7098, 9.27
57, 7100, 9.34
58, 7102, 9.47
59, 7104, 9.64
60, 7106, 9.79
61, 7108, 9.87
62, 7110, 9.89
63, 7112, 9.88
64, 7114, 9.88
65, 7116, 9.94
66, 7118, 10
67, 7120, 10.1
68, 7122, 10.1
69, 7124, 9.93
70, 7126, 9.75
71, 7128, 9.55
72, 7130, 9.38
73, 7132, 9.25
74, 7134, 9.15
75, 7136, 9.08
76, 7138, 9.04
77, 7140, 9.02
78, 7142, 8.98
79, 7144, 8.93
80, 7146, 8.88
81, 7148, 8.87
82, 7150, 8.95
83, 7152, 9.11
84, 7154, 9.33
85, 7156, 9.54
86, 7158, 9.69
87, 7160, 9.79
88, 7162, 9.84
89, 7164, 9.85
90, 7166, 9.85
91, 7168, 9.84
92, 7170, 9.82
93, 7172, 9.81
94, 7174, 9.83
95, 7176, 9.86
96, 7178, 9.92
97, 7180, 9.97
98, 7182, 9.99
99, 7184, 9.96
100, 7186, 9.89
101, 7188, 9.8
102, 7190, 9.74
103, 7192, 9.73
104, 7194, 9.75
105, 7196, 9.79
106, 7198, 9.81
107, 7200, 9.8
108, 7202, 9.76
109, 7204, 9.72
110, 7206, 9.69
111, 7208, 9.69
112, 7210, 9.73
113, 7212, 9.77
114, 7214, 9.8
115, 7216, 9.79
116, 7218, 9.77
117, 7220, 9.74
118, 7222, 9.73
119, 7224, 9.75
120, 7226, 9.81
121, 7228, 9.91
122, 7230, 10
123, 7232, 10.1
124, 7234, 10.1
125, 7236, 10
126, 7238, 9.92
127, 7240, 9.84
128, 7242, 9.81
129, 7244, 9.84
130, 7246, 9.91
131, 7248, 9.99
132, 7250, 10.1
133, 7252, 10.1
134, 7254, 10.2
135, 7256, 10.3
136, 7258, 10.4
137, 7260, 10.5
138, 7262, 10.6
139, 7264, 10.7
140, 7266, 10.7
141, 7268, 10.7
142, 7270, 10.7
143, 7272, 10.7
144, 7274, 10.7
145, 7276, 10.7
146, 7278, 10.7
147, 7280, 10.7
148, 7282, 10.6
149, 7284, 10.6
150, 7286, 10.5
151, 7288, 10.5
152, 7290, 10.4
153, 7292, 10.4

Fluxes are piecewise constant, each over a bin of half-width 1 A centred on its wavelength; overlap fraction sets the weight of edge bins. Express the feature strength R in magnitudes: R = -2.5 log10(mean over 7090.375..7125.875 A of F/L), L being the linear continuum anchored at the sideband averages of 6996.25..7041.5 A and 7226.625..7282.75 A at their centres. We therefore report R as 0.07 mag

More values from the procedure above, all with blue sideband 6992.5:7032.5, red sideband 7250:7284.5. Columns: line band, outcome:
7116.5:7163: 0.11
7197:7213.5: 0.08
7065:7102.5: 0.06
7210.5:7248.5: 0.07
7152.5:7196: 0.07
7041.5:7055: -0.04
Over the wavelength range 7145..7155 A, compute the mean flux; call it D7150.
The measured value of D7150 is 9.03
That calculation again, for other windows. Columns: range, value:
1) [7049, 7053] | 10.7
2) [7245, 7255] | 10.1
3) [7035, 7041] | 10.6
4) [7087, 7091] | 9.64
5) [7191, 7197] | 9.76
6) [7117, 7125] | 10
